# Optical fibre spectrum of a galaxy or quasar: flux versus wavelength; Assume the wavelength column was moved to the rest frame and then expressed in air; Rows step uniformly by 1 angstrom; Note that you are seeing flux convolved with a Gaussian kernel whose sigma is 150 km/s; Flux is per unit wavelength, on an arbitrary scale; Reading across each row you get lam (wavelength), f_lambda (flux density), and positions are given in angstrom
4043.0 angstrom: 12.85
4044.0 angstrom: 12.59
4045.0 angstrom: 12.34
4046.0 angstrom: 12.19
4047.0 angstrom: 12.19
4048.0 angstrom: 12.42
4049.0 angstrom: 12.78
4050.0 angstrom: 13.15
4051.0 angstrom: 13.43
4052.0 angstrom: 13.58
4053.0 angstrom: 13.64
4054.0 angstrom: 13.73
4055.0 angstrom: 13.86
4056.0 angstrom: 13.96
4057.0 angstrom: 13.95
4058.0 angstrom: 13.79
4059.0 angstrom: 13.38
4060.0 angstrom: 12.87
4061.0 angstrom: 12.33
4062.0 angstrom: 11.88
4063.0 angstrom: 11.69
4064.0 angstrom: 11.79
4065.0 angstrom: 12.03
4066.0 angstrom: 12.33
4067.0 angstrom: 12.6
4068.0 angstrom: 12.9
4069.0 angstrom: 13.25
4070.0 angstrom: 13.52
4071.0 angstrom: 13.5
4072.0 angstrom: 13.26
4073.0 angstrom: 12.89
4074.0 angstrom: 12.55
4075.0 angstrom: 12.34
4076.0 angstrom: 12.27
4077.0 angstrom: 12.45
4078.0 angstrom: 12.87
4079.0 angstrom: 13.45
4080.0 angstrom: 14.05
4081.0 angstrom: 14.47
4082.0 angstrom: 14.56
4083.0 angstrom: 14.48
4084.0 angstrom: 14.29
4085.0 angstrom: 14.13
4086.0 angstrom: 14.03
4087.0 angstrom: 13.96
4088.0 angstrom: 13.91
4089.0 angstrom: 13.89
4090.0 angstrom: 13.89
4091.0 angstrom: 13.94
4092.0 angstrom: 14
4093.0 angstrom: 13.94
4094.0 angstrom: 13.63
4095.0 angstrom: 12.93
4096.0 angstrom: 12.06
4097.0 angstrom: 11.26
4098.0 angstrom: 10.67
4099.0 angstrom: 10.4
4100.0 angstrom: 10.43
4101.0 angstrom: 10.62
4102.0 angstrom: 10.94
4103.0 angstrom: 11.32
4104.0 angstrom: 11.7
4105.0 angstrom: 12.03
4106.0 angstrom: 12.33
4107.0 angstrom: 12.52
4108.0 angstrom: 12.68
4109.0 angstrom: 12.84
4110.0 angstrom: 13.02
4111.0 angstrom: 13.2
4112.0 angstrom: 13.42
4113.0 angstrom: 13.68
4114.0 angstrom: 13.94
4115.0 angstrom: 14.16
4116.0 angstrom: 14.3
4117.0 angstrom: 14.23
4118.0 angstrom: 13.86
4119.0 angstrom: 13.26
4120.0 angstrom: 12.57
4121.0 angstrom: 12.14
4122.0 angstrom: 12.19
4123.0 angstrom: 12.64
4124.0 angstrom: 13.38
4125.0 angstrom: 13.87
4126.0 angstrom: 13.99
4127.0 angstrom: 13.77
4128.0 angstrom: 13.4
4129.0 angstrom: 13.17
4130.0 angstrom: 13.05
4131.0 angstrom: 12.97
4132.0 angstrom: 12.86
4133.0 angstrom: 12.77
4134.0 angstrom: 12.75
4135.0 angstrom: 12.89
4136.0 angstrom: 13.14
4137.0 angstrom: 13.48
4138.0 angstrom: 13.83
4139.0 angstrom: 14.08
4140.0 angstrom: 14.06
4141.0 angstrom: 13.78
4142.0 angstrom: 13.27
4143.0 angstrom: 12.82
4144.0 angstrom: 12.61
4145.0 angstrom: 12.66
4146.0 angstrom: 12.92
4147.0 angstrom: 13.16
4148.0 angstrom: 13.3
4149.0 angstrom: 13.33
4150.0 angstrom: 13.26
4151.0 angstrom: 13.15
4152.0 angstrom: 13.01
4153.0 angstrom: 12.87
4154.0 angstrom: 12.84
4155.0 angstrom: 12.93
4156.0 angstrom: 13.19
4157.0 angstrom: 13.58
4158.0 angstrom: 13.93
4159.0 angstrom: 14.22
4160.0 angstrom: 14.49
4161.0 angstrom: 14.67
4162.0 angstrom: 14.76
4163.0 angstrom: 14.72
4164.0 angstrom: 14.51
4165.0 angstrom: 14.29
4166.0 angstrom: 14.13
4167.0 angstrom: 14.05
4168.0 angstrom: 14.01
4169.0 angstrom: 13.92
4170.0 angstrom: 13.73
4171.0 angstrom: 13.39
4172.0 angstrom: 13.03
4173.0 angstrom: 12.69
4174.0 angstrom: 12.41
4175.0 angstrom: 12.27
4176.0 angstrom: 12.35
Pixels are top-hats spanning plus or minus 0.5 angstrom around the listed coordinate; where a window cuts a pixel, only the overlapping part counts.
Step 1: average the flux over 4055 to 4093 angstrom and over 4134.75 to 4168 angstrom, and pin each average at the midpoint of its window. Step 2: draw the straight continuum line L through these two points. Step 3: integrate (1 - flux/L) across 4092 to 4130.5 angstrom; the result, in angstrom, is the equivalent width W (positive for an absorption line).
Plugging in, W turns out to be 2.0 angstrom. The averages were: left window 13.3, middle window 12.7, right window 13.6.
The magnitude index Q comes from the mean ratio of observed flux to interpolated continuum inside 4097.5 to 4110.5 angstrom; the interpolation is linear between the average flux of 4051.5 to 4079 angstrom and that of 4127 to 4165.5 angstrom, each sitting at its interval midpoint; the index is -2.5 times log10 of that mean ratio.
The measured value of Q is 0.134 mag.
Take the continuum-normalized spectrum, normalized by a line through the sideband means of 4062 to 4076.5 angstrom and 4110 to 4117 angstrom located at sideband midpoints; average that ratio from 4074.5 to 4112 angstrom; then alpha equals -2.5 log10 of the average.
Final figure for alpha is 0.03 mag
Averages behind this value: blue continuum 12.6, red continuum 13.8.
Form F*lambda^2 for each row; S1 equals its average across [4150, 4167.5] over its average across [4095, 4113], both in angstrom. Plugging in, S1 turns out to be 1.19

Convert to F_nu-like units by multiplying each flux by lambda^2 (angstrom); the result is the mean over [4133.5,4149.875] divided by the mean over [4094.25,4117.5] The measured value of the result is 1.09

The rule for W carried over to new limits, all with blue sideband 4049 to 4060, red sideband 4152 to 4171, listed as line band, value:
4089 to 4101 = 1.09 angstrom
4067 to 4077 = 0.53 angstrom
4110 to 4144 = 1.10 angstrom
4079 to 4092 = -0.41 angstrom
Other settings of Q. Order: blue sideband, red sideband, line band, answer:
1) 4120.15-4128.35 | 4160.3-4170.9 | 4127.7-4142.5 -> 0.01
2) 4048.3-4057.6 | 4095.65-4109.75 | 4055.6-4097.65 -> -0.05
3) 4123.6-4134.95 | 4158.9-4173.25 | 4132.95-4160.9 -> 0.03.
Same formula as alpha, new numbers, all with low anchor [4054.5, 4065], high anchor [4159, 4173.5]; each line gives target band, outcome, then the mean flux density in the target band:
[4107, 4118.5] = 0.00 mag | 13.5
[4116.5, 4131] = 0.03 mag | 13.2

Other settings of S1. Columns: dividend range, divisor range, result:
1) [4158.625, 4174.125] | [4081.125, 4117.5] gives 1.11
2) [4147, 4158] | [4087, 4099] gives 1.04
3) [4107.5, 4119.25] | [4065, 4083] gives 1.05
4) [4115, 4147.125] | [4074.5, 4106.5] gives 1.05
